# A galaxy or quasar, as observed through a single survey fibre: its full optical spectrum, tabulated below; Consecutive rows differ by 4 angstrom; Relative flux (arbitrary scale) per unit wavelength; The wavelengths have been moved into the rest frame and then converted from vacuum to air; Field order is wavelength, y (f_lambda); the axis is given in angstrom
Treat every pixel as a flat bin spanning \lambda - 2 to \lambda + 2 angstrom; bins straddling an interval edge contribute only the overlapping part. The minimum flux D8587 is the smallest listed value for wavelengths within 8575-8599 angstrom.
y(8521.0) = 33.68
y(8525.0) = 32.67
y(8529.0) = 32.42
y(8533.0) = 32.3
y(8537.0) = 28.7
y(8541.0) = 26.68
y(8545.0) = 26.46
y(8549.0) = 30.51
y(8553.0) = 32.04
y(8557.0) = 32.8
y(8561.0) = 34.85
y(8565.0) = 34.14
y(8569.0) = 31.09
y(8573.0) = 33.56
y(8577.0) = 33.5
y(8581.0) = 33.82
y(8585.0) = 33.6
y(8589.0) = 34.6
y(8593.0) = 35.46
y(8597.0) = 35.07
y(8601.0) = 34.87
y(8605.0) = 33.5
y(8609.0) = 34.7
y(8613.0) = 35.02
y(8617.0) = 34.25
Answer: 33.5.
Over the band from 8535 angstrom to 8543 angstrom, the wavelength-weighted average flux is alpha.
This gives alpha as 27.7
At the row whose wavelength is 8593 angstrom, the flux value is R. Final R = 35.46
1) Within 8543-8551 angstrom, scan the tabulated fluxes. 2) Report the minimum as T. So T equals 26.46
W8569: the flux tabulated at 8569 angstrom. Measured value 31.09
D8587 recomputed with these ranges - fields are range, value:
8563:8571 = 31.09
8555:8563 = 32.8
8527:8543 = 26.68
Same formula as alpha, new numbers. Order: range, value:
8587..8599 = 35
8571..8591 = 33.8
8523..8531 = 32.5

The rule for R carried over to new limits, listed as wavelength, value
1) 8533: 32.3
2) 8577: 33.5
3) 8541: 26.68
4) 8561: 34.85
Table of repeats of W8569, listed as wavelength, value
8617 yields 34.25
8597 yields 35.07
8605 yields 33.5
